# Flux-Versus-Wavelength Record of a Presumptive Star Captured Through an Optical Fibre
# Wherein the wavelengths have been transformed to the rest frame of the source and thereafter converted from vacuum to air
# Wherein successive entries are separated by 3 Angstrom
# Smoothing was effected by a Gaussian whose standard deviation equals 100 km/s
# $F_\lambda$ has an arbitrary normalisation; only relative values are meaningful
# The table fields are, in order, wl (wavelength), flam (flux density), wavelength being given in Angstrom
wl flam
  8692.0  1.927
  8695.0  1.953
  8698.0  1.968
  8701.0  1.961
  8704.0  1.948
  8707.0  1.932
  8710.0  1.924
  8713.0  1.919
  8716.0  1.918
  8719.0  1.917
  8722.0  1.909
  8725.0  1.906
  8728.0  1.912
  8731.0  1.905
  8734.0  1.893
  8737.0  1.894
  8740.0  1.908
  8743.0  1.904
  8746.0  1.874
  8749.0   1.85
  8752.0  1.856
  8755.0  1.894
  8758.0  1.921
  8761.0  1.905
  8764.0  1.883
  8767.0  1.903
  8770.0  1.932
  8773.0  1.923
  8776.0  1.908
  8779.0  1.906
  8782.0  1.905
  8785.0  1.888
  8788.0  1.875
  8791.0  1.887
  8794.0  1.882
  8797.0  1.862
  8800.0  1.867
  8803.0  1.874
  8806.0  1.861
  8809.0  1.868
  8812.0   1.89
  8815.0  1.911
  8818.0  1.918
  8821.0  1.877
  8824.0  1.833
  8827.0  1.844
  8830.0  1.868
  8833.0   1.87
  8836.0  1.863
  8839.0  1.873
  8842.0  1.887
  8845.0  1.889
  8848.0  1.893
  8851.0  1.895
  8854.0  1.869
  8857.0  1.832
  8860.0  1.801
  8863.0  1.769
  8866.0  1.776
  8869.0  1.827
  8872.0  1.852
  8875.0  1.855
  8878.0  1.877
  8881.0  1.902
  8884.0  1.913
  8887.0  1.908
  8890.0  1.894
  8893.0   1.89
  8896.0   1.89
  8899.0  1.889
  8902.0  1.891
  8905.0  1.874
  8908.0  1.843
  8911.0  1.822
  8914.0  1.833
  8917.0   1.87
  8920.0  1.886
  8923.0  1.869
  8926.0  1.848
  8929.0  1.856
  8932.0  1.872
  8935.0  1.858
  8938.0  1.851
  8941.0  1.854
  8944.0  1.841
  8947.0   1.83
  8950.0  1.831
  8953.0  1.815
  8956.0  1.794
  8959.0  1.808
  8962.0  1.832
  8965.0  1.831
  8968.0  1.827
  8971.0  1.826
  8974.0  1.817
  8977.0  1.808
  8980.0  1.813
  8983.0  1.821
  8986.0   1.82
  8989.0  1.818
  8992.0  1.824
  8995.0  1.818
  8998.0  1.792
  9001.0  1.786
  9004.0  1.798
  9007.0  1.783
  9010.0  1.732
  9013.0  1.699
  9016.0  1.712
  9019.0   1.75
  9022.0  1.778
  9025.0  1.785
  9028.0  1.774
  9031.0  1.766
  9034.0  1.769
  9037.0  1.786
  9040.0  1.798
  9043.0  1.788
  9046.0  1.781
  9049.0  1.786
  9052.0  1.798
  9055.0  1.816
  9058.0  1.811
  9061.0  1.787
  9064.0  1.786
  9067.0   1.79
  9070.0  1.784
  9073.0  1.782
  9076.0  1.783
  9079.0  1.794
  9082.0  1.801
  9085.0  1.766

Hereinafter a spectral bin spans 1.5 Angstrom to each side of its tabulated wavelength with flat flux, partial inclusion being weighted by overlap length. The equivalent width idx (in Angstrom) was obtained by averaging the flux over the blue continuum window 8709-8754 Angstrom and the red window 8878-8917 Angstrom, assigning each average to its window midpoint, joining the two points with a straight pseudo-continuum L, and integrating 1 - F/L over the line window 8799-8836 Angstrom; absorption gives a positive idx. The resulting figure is 0.3 Angstrom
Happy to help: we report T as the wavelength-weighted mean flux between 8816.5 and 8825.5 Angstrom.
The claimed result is 1.88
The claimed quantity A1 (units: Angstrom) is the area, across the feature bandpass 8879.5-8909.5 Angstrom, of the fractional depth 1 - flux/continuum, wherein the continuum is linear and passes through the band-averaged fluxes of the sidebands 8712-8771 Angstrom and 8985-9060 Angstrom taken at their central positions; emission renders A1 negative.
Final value -0.87 Angstrom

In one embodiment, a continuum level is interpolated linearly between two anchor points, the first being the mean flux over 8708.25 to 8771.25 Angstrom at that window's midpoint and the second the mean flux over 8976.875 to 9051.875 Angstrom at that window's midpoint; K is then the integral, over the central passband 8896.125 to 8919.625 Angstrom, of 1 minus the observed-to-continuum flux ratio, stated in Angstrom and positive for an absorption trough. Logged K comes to -0.4 Angstrom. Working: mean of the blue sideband 1.9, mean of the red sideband 1.78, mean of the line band 1.86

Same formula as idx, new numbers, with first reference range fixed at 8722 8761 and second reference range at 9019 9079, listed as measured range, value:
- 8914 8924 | -0.2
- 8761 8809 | -0.3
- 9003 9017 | 0.4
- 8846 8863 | 0.0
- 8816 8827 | 0.0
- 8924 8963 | -0.3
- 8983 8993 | -0.1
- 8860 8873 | 0.3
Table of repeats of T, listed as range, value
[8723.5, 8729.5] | 1.91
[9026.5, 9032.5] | 1.77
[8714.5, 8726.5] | 1.91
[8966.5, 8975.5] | 1.82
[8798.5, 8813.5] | 1.87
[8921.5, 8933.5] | 1.86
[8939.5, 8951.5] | 1.84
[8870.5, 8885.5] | 1.88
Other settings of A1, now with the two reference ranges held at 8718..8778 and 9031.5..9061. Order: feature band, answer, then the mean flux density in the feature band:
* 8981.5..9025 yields 0.6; 1.78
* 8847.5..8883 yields 0.2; 1.85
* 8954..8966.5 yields 0.0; 1.82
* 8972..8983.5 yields 0.0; 1.81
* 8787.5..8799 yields 0.0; 1.88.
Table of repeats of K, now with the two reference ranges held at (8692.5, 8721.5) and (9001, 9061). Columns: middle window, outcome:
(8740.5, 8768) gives 0.4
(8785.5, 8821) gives 0.1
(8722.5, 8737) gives 0.2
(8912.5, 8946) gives -0.6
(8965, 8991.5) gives -0.3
